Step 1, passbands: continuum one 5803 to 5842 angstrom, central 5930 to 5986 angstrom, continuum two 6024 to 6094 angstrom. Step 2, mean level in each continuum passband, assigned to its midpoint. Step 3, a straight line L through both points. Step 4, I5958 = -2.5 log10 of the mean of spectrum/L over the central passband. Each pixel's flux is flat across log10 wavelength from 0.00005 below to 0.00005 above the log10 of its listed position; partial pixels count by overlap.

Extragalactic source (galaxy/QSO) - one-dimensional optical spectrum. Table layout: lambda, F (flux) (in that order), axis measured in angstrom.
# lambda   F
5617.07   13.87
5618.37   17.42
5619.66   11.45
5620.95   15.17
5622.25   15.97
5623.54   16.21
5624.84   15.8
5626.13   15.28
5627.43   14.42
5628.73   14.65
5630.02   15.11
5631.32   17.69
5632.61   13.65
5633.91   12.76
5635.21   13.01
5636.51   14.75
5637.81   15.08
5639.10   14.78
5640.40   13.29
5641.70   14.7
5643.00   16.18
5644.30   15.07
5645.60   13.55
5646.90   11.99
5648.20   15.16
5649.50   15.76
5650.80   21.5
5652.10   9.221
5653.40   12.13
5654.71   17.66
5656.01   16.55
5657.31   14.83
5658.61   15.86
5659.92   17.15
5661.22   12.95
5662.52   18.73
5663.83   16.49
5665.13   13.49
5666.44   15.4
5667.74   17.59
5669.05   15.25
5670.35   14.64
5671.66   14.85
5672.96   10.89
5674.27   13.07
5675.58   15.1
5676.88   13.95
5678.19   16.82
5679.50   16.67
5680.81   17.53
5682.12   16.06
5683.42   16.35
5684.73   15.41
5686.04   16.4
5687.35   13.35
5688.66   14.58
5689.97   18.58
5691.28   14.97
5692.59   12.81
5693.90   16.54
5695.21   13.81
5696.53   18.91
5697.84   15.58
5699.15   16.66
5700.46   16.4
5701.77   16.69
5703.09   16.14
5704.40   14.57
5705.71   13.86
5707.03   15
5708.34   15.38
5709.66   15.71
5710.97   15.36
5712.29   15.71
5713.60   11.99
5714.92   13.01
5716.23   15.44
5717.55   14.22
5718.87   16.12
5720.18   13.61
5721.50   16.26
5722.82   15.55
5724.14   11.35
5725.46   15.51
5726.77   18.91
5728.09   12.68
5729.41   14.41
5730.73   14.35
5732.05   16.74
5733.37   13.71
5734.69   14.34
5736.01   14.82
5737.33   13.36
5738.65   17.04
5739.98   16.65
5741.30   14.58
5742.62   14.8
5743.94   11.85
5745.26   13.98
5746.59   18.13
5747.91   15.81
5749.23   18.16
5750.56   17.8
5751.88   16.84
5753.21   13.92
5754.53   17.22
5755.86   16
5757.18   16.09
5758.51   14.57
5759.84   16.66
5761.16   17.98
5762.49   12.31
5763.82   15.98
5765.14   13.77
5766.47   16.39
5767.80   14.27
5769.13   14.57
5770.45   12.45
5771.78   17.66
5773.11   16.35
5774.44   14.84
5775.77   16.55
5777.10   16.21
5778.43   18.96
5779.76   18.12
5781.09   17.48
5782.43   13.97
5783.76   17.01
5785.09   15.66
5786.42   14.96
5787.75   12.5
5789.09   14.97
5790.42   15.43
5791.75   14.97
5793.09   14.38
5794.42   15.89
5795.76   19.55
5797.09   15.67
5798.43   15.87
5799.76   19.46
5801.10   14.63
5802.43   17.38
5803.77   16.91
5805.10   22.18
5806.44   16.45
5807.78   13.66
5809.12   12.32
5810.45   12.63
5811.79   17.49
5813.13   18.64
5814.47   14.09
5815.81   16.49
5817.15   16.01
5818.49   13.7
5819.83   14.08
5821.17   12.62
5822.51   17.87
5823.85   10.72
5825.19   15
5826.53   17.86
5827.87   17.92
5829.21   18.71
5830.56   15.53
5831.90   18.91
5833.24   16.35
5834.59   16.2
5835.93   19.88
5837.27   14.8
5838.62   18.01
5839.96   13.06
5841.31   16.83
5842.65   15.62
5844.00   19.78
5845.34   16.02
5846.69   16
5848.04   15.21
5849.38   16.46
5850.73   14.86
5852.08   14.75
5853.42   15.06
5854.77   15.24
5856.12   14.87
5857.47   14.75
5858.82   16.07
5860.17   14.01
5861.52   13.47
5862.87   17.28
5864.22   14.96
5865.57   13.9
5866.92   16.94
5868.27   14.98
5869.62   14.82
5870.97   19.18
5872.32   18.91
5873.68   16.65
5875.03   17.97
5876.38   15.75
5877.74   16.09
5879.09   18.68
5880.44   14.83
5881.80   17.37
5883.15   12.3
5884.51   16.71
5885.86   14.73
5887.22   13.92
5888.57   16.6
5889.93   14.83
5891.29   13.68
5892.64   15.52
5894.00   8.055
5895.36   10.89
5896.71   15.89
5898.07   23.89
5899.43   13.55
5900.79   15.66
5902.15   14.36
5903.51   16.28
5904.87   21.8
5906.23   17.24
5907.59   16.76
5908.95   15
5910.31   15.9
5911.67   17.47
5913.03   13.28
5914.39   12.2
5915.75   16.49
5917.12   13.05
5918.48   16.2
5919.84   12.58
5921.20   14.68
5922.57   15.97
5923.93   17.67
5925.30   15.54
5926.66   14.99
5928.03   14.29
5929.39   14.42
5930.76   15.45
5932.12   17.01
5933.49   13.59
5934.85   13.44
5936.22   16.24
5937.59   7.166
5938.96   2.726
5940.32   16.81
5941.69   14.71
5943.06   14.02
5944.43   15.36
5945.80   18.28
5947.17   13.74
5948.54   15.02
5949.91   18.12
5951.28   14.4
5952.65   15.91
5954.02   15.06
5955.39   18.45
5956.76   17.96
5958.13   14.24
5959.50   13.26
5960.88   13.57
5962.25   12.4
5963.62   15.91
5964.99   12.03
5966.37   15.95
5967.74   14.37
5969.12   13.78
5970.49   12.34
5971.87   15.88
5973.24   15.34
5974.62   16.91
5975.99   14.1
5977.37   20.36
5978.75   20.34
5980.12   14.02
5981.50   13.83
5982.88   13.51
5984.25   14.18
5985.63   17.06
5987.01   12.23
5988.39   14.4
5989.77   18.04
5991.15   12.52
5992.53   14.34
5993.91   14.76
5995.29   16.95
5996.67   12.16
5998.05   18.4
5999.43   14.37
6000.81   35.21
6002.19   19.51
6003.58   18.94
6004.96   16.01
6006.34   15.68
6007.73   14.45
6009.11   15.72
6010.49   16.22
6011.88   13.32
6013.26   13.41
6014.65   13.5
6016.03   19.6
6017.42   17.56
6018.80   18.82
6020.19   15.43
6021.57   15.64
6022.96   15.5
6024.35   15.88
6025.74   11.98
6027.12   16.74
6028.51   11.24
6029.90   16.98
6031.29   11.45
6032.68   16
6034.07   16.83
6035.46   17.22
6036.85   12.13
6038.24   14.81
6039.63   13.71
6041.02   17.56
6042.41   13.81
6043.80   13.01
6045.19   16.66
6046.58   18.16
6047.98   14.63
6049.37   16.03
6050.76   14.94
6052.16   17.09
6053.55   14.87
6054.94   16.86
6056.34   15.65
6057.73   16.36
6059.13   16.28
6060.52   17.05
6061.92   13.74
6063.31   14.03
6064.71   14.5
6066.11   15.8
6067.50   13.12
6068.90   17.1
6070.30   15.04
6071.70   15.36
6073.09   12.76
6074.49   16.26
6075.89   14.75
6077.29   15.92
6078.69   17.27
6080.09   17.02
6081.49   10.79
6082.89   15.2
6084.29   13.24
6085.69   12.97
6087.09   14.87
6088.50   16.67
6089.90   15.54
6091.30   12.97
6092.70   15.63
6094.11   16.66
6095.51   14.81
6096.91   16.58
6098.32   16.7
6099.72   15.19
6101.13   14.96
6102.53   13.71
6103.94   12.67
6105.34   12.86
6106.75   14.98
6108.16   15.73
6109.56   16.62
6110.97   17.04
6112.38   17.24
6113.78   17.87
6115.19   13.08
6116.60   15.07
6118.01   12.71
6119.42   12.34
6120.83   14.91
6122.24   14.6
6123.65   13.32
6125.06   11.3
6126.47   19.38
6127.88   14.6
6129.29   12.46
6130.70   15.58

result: 0.05 mag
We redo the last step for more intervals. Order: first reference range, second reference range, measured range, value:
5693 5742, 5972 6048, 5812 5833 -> -0.04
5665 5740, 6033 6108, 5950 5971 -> 0.03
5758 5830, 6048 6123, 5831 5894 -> -0.01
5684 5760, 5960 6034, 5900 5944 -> 0.06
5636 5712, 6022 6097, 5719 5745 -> 0.04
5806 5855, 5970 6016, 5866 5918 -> 0.01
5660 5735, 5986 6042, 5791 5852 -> -0.05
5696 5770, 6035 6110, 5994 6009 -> -0.18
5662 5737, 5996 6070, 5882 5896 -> 0.13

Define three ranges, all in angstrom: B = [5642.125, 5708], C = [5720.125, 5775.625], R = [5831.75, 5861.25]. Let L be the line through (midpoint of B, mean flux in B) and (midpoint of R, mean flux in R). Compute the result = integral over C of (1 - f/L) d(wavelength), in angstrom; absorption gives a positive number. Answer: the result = 1.04 angstrom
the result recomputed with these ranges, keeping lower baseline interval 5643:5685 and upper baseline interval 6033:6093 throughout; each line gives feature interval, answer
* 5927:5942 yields 1.9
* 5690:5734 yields 0.3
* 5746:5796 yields -2.1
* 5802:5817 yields -0.9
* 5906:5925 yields -0.1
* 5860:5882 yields -1.5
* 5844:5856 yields -0.3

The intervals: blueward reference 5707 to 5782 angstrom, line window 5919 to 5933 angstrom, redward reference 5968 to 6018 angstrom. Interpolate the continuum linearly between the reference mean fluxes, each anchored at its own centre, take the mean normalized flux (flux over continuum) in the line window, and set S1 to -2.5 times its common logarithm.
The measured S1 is 0.04 mag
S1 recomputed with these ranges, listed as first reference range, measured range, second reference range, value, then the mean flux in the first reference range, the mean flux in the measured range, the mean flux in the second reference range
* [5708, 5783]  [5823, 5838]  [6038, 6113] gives -0.082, 15.4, 16.6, 15.3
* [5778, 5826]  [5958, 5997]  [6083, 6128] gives 0.032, 15.8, 14.8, 14.9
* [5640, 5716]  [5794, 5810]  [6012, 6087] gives -0.094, 15.2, 16.6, 15.2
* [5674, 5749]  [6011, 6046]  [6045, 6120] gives 0.004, 15.2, 15.2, 15.2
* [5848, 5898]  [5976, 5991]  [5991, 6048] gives 0.014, 15.4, 15.6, 15.9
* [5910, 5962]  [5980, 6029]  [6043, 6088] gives -0.065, 14.7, 15.9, 15.2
